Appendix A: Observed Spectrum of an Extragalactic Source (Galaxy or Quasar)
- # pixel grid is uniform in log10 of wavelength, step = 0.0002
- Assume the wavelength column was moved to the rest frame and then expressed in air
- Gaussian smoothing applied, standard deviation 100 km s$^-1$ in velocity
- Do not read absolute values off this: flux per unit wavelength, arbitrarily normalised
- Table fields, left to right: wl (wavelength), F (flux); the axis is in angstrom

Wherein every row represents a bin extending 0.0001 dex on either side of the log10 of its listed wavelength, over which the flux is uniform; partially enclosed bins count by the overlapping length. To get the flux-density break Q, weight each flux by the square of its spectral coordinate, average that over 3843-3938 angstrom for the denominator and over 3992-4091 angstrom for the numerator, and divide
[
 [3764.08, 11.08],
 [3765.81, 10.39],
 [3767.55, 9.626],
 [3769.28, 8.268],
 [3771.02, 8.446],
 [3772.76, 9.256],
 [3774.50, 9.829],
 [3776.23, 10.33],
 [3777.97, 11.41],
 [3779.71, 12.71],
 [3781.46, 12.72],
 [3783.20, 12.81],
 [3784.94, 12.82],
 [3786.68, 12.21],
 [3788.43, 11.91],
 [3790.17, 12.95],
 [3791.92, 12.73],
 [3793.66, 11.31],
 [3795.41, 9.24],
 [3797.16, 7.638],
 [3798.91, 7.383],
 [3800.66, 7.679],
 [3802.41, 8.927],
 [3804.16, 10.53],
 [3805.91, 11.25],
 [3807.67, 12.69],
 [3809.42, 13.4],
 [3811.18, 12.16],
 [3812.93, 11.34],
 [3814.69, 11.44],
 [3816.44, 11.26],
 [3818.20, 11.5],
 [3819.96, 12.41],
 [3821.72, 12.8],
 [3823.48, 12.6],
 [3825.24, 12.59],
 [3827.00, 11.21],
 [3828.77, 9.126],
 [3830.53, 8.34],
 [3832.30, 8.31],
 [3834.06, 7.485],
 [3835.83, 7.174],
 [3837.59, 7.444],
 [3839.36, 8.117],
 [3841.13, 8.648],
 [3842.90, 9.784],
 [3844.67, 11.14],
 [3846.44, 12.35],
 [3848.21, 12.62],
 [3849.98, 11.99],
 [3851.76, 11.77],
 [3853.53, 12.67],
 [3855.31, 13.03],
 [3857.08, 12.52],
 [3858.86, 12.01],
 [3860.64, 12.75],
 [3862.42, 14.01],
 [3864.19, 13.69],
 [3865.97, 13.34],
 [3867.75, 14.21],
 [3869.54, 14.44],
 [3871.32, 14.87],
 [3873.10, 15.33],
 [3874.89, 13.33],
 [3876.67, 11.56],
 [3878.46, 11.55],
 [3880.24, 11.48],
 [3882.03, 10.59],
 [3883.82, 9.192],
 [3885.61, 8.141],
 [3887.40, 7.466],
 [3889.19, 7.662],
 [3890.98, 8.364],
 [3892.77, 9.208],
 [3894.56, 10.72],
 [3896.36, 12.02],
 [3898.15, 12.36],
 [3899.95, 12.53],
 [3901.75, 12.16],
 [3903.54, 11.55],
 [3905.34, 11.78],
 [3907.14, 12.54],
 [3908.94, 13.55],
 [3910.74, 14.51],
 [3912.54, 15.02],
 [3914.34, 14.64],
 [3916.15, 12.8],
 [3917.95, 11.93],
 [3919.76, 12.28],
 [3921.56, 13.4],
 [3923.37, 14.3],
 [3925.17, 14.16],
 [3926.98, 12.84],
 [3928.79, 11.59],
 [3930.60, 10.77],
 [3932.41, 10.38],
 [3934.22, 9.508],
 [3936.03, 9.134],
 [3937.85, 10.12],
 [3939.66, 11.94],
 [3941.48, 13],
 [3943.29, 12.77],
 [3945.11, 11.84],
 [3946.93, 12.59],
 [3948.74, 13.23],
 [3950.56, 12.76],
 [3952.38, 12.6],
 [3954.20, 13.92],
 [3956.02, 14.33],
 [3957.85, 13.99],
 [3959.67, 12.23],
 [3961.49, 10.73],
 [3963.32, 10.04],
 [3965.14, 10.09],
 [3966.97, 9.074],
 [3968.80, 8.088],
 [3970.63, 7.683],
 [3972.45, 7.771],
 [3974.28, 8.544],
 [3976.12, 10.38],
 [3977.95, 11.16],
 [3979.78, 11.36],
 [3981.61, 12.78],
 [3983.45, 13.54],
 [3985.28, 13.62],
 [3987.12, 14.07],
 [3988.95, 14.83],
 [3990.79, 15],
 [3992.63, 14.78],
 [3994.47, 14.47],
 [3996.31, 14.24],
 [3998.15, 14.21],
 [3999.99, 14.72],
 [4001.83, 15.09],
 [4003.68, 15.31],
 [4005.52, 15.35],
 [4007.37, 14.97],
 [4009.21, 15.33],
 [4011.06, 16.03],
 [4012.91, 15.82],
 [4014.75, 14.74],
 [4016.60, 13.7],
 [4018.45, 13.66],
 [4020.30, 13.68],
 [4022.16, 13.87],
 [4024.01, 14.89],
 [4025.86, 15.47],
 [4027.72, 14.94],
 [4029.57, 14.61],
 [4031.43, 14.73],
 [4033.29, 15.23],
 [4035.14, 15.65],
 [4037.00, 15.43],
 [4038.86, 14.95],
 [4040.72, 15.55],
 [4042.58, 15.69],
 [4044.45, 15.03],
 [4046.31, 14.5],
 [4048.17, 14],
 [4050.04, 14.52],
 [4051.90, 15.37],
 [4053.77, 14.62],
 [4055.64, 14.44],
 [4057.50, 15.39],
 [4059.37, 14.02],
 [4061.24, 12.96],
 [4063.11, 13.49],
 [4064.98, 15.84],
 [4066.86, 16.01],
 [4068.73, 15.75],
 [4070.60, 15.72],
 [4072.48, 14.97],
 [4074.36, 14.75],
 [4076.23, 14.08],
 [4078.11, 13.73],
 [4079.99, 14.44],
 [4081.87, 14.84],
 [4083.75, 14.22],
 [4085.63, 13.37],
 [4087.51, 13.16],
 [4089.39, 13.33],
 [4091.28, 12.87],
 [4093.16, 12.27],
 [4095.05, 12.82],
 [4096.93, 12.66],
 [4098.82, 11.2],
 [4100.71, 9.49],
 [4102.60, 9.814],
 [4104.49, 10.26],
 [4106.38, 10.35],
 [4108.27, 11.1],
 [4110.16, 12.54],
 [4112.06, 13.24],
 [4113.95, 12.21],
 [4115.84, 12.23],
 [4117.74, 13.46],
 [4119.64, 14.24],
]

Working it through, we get 1.32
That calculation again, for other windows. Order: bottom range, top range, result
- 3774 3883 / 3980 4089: 1.42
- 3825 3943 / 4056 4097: 1.35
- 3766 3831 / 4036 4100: 1.49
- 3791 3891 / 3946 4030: 1.28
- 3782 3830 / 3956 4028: 1.28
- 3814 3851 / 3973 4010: 1.42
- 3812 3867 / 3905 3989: 1.13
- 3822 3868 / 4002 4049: 1.47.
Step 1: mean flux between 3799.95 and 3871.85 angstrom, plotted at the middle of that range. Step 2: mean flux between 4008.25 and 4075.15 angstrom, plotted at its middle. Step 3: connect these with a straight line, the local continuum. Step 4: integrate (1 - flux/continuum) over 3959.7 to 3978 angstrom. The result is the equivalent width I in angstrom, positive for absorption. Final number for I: 5.66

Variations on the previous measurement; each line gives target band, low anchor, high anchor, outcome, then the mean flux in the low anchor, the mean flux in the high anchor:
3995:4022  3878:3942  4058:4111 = -4.88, 11.5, 13.2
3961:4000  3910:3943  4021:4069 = 4.93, 12.3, 14.9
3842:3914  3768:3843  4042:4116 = -4.50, 10.5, 13.5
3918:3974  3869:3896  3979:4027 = 5.19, 10.9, 14.5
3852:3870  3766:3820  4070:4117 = -2.99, 10.9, 12.8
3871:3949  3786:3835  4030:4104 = 1.75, 10.8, 14.1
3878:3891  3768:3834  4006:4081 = 3.11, 10.9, 14.8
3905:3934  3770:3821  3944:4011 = -1.65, 11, 12.7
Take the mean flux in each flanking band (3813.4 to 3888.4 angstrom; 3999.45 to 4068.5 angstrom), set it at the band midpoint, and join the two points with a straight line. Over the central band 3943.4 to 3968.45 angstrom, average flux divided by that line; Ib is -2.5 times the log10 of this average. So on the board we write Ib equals 0.11 mag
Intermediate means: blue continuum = 11.3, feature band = 12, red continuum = 14.9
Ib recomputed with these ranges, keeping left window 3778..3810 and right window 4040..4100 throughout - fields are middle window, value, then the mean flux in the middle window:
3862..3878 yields -0.15 mag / 13.8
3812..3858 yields 0.08 mag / 10.8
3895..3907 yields 0.03 mag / 12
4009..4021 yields -0.08 mag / 14.7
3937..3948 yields 0.06 mag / 12.1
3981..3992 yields -0.06 mag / 14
